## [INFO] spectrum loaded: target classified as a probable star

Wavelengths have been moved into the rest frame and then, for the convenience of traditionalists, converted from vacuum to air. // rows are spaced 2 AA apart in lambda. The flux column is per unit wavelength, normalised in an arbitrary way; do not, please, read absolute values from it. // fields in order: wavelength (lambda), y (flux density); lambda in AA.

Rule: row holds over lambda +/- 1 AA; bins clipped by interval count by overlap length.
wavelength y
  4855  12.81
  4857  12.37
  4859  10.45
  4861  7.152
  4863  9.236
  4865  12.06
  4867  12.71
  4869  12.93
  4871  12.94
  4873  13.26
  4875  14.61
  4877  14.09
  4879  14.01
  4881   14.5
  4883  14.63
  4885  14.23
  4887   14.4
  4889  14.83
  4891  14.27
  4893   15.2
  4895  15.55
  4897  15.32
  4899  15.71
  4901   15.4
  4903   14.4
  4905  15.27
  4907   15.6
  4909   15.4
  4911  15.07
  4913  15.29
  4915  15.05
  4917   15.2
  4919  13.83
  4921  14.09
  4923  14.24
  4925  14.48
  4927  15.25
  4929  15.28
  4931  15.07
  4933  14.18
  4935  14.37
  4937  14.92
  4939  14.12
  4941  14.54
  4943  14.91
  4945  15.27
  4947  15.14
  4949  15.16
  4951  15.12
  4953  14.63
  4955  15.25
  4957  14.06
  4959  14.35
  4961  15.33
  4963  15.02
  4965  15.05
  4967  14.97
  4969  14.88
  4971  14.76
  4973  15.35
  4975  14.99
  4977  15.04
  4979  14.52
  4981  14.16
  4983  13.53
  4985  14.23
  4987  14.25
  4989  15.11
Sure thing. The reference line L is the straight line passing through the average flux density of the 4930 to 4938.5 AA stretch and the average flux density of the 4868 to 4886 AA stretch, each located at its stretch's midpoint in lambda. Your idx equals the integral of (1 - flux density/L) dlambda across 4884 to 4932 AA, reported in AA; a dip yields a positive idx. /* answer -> -2.2 AA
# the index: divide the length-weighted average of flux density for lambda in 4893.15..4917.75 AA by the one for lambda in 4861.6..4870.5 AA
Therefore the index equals 1.3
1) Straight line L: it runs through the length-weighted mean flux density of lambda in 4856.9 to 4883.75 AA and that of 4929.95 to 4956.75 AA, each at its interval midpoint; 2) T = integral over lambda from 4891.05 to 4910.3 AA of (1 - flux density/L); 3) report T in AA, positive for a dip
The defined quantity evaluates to -2.6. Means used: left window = 12.5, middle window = 15.3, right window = 14.8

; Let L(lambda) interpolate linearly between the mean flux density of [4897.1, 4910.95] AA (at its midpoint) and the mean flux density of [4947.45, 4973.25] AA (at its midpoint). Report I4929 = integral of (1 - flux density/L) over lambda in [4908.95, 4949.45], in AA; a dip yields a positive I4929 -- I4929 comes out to 0.9 AA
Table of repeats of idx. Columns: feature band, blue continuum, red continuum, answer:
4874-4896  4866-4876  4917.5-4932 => -1.5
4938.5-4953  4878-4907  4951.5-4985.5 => -0.1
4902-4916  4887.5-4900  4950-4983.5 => -0.1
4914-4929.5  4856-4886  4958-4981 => -1.0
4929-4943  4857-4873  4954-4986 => -1.0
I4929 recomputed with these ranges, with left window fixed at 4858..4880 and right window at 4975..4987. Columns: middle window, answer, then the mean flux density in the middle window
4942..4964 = -1.8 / 14.9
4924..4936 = -1.3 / 14.8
